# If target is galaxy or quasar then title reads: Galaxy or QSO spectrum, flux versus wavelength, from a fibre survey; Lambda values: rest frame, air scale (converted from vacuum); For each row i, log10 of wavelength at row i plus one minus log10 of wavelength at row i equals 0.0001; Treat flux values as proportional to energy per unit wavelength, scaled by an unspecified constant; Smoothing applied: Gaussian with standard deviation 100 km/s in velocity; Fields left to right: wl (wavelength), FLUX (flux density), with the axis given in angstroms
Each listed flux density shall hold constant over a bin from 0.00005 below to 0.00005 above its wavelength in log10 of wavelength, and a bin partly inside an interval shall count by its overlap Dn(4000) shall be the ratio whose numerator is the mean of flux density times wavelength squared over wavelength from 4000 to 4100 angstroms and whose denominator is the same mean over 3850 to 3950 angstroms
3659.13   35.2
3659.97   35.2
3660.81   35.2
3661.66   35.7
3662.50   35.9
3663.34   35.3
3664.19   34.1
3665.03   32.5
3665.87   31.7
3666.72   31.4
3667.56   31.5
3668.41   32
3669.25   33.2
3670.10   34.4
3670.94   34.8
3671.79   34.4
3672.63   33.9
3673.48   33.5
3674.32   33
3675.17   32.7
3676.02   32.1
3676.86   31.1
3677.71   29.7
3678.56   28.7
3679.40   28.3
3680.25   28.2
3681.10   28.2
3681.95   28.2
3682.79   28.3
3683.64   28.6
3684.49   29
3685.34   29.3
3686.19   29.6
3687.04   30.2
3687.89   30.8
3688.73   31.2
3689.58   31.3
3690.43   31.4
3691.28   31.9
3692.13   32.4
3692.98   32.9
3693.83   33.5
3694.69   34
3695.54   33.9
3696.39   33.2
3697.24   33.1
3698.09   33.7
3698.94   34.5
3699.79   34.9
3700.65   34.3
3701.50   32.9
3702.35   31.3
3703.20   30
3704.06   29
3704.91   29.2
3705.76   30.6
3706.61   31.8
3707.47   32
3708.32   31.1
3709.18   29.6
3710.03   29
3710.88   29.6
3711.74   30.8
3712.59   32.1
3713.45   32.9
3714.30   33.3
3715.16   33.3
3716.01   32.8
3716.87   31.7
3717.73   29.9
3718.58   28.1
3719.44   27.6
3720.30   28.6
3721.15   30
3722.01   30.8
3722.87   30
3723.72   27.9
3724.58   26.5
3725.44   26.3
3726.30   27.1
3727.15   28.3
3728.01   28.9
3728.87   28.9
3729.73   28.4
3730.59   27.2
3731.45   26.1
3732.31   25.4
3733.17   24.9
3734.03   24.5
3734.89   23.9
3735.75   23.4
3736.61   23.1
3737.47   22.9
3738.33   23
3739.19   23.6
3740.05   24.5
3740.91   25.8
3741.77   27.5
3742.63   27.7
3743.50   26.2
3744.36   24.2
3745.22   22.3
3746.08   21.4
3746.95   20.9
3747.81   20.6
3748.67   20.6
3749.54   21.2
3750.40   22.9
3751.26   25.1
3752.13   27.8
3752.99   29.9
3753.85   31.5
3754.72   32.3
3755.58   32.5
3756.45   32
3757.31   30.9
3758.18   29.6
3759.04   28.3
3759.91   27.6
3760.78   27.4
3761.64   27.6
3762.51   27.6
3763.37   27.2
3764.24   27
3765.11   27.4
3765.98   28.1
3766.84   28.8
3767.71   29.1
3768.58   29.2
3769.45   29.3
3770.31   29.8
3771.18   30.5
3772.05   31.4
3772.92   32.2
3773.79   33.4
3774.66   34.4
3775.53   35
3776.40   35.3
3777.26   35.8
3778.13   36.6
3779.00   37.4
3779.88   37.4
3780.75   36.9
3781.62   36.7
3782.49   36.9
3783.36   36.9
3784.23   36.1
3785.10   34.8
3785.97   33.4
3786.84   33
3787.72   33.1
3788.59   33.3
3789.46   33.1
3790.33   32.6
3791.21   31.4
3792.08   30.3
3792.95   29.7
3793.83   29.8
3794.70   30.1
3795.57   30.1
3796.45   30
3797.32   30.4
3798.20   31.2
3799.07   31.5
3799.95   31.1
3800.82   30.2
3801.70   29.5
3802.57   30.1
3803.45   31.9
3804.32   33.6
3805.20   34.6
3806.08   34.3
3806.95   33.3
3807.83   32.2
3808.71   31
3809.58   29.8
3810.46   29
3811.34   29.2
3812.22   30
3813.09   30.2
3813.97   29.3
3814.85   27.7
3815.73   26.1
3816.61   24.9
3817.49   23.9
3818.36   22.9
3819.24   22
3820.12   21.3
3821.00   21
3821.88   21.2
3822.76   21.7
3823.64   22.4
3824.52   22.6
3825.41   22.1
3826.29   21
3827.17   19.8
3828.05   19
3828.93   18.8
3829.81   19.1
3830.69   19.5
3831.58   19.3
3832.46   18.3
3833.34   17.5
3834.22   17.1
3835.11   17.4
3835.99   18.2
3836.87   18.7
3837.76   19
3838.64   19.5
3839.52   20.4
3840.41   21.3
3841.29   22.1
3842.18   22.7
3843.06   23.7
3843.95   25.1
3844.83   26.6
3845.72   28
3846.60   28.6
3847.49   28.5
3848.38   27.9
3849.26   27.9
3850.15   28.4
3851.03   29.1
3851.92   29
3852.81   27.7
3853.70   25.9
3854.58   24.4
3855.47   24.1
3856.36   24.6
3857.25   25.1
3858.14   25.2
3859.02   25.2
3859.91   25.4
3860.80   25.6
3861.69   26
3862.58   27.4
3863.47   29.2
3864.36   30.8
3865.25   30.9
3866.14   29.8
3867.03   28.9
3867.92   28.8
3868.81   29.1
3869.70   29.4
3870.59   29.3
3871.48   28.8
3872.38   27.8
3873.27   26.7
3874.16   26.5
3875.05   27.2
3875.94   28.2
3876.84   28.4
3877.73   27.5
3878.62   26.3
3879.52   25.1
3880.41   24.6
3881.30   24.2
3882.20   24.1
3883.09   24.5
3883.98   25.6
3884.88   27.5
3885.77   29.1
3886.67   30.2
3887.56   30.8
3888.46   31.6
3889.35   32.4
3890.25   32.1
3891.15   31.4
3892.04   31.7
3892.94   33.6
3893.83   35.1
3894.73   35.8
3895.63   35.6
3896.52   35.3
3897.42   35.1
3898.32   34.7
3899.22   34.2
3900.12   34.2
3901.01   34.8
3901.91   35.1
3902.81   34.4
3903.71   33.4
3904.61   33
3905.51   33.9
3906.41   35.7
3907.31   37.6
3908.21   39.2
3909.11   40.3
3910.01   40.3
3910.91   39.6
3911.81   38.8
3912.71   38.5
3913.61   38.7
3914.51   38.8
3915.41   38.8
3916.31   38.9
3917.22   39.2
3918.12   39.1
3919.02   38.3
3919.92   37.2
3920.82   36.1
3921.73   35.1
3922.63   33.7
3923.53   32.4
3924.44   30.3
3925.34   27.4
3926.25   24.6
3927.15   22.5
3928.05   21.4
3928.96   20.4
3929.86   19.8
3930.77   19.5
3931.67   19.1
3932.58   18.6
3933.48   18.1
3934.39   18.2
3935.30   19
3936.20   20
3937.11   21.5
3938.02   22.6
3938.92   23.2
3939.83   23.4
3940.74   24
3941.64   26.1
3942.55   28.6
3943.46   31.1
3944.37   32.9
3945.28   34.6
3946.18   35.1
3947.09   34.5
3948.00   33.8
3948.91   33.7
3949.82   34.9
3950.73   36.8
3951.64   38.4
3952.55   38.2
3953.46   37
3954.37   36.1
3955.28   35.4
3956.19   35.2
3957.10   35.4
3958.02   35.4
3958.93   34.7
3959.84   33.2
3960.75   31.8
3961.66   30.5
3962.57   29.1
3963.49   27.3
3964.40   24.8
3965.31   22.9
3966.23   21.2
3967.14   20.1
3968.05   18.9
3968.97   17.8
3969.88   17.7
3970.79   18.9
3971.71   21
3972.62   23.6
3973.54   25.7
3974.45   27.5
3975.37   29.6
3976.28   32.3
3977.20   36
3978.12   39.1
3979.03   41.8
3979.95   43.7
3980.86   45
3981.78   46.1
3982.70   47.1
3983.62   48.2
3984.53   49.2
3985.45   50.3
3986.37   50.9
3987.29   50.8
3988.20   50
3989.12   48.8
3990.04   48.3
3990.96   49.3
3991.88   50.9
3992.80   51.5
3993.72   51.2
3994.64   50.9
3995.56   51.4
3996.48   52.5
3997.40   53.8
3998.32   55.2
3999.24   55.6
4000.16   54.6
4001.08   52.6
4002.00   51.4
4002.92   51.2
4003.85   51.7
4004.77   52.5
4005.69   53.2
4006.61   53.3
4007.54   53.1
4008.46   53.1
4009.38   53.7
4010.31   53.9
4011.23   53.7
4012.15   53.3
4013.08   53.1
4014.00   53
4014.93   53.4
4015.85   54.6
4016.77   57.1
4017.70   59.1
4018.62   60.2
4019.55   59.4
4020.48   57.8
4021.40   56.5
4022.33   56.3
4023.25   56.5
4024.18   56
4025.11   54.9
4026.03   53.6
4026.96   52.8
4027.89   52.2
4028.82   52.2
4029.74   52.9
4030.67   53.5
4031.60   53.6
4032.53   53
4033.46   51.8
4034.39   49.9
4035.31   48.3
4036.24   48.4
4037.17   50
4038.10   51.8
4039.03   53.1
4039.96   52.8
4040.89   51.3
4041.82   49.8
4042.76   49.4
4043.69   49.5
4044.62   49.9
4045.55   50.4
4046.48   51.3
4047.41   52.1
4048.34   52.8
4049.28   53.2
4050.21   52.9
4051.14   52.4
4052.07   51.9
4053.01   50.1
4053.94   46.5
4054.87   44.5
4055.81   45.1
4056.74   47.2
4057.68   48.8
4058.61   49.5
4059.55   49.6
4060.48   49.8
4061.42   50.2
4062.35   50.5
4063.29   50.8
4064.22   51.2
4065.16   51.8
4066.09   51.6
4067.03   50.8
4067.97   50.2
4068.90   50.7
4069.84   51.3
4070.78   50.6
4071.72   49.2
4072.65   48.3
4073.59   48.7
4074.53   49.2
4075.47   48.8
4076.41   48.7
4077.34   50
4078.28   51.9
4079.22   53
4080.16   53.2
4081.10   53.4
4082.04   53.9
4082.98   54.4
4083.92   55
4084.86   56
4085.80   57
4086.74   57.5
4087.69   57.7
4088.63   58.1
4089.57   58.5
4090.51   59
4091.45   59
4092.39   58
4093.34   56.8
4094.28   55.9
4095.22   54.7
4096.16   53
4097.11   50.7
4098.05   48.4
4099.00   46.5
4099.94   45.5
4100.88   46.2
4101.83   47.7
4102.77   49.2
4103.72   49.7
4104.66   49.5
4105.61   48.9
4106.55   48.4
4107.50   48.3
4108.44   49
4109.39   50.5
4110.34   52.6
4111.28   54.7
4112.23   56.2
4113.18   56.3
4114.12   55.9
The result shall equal 1.9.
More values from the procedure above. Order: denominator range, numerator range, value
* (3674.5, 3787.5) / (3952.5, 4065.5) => 1.80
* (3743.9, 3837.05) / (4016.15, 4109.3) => 2.12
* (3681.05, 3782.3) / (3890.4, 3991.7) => 1.25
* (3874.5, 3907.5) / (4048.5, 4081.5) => 1.76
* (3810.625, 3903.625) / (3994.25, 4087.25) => 2.16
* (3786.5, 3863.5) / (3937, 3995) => 1.44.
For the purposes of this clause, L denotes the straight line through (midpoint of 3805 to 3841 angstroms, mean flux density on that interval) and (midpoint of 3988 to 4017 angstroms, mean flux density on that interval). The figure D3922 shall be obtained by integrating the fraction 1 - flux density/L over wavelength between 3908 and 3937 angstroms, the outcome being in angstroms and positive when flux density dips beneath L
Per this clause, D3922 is 6.44 angstroms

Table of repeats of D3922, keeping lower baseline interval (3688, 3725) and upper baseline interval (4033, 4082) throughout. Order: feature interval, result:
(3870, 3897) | 7.7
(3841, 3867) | 8.3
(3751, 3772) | 3.2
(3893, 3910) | 2.6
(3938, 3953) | 4.3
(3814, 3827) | 5.0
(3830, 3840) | 5.1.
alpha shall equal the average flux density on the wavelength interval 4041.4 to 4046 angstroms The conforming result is 49.7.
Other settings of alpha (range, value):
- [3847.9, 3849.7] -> 27.9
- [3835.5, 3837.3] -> 18.5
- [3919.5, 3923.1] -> 35.5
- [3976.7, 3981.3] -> 41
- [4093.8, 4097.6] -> 53.6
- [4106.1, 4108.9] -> 48.6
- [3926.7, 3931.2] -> 20.7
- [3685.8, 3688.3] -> 30.2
